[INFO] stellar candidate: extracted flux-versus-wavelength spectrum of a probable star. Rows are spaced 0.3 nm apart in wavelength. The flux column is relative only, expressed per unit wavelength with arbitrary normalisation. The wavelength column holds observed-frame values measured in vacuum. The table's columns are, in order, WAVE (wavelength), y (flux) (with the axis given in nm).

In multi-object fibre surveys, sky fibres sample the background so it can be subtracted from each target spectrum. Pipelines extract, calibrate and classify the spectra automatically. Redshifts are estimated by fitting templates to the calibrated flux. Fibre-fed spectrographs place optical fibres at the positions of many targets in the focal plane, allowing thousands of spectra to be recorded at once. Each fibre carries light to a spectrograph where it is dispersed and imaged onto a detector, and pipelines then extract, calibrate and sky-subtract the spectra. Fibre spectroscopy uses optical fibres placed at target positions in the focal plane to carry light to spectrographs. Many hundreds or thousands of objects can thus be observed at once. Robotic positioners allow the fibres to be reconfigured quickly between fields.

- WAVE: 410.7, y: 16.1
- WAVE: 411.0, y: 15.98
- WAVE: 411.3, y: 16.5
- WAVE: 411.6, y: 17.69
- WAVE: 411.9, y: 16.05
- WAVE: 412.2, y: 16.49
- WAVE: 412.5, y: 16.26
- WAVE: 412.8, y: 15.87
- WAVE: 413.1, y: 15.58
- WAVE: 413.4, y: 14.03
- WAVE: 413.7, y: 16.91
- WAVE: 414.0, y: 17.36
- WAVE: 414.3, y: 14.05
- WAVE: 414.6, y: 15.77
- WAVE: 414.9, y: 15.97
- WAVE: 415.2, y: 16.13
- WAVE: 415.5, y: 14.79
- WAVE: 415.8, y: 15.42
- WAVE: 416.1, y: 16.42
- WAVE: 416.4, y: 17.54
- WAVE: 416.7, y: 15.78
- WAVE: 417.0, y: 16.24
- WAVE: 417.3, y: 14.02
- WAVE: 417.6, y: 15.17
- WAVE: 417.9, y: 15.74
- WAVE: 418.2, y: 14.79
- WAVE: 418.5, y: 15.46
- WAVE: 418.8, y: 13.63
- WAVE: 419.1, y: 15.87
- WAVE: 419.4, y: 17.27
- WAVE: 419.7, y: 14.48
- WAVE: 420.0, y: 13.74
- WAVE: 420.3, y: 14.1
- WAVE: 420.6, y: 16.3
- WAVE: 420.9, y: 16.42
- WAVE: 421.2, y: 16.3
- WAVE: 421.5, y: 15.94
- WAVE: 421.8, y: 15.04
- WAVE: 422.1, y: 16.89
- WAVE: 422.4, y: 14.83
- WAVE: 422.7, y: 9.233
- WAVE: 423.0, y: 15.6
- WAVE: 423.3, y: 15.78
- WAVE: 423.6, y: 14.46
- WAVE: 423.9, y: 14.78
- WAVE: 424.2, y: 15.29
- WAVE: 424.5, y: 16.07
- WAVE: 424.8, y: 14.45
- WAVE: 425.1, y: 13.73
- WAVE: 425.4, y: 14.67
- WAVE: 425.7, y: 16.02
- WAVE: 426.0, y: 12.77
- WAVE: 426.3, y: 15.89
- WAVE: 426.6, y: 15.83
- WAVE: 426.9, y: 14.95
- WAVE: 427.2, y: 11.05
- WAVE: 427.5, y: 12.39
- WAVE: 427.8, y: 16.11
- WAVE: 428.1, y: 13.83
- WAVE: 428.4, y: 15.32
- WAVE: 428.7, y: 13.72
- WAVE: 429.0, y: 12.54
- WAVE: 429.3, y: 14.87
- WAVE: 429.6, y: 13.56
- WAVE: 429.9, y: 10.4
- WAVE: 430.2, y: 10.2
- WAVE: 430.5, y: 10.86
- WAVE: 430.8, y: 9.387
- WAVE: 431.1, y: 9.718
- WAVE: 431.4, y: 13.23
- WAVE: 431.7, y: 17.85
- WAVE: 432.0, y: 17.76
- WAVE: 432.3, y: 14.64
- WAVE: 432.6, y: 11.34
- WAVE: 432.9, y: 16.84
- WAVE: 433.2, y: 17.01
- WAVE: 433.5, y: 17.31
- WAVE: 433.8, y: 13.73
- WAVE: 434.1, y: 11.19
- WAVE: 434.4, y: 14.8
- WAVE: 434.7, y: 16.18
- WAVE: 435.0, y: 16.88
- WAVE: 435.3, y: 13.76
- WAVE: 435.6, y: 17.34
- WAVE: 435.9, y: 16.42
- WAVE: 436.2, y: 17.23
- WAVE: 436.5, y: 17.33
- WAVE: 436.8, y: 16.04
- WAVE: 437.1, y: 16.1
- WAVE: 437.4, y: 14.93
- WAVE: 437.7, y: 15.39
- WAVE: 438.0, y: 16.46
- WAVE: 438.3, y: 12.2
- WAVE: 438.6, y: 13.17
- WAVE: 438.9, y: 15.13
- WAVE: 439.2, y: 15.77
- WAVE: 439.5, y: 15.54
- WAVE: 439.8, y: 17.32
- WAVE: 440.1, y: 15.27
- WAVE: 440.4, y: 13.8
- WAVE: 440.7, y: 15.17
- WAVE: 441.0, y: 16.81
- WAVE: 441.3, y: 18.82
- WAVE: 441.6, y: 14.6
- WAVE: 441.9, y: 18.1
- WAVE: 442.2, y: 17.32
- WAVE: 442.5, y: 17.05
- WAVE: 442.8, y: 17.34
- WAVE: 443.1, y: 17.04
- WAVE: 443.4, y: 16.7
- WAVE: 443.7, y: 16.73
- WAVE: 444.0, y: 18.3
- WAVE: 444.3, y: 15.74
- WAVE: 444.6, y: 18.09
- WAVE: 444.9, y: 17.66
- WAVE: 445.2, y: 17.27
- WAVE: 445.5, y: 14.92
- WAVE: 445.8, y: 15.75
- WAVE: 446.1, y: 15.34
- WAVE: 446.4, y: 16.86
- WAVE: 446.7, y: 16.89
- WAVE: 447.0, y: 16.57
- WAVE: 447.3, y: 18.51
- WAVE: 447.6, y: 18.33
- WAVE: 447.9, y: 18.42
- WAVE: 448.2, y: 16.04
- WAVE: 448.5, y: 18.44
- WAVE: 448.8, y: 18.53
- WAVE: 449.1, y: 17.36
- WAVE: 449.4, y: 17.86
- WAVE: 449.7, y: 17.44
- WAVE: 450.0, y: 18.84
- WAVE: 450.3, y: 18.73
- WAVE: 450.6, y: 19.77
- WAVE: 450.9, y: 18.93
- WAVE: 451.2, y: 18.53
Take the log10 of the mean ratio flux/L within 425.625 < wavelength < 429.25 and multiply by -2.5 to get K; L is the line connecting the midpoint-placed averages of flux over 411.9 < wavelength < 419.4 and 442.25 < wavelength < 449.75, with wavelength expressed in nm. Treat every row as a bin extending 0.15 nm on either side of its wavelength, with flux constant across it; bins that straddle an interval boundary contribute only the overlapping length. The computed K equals 0.148 mag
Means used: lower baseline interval 15.7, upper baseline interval 17.2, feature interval 14.2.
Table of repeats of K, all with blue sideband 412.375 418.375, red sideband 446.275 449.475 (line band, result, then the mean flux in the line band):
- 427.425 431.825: 0.27 mag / 12.9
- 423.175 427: 0.09 mag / 15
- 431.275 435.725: 0.10 mag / 15.3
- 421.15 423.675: 0.09 mag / 14.9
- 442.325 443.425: 0.02 mag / 17.1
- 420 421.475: 0.03 mag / 15.6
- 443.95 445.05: 0.00 mag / 17.4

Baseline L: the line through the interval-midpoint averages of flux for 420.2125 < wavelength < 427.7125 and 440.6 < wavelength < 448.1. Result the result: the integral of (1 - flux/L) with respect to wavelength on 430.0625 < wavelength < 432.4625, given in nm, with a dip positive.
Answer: 0.40 nm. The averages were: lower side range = 14.8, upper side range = 17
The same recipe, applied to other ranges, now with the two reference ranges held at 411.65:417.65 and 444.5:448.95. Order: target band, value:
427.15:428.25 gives 0.190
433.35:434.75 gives 0.177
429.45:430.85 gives 0.466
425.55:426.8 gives 0.091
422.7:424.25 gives 0.153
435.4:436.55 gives -0.013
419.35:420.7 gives 0.090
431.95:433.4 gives 0.101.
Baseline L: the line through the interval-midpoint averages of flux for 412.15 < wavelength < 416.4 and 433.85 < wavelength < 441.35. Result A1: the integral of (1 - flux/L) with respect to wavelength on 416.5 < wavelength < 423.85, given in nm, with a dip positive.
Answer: 0.28 nm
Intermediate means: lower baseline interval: 15.8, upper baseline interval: 15.5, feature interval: 15.1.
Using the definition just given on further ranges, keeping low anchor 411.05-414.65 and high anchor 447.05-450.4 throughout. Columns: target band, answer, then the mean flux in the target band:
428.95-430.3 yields 0.365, 12.4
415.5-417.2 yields 0.017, 16.1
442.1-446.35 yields 0.227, 16.8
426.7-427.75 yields 0.223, 13.3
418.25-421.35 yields 0.206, 15.3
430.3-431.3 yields 0.403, 10.2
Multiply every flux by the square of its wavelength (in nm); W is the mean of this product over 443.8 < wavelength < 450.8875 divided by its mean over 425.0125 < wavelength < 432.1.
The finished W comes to 1.4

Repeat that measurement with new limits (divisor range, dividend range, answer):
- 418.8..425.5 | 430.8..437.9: 1.07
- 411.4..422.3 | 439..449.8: 1.22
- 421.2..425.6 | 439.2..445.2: 1.23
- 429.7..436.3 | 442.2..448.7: 1.27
